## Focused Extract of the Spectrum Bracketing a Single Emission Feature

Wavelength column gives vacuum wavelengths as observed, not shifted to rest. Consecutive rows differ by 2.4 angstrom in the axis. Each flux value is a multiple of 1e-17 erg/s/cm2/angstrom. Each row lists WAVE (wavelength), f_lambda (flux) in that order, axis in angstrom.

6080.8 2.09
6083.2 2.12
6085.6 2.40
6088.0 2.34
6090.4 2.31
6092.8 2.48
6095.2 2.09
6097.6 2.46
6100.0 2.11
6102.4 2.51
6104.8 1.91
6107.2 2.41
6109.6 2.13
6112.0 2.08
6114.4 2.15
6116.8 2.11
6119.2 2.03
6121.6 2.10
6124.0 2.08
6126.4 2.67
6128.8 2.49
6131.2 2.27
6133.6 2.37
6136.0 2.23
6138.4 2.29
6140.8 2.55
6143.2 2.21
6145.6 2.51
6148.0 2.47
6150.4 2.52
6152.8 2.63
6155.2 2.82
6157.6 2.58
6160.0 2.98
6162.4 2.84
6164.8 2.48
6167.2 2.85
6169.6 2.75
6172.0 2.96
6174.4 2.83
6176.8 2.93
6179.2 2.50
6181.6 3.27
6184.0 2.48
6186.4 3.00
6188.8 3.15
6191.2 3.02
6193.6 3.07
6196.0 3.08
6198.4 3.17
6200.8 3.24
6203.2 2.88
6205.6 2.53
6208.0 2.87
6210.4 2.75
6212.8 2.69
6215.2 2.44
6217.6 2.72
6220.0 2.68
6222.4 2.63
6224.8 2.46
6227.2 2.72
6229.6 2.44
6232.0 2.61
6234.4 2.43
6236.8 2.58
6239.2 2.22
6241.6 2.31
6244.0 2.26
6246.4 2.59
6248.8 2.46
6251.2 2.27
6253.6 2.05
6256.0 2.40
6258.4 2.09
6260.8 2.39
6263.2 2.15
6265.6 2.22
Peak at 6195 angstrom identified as Mg II 2798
